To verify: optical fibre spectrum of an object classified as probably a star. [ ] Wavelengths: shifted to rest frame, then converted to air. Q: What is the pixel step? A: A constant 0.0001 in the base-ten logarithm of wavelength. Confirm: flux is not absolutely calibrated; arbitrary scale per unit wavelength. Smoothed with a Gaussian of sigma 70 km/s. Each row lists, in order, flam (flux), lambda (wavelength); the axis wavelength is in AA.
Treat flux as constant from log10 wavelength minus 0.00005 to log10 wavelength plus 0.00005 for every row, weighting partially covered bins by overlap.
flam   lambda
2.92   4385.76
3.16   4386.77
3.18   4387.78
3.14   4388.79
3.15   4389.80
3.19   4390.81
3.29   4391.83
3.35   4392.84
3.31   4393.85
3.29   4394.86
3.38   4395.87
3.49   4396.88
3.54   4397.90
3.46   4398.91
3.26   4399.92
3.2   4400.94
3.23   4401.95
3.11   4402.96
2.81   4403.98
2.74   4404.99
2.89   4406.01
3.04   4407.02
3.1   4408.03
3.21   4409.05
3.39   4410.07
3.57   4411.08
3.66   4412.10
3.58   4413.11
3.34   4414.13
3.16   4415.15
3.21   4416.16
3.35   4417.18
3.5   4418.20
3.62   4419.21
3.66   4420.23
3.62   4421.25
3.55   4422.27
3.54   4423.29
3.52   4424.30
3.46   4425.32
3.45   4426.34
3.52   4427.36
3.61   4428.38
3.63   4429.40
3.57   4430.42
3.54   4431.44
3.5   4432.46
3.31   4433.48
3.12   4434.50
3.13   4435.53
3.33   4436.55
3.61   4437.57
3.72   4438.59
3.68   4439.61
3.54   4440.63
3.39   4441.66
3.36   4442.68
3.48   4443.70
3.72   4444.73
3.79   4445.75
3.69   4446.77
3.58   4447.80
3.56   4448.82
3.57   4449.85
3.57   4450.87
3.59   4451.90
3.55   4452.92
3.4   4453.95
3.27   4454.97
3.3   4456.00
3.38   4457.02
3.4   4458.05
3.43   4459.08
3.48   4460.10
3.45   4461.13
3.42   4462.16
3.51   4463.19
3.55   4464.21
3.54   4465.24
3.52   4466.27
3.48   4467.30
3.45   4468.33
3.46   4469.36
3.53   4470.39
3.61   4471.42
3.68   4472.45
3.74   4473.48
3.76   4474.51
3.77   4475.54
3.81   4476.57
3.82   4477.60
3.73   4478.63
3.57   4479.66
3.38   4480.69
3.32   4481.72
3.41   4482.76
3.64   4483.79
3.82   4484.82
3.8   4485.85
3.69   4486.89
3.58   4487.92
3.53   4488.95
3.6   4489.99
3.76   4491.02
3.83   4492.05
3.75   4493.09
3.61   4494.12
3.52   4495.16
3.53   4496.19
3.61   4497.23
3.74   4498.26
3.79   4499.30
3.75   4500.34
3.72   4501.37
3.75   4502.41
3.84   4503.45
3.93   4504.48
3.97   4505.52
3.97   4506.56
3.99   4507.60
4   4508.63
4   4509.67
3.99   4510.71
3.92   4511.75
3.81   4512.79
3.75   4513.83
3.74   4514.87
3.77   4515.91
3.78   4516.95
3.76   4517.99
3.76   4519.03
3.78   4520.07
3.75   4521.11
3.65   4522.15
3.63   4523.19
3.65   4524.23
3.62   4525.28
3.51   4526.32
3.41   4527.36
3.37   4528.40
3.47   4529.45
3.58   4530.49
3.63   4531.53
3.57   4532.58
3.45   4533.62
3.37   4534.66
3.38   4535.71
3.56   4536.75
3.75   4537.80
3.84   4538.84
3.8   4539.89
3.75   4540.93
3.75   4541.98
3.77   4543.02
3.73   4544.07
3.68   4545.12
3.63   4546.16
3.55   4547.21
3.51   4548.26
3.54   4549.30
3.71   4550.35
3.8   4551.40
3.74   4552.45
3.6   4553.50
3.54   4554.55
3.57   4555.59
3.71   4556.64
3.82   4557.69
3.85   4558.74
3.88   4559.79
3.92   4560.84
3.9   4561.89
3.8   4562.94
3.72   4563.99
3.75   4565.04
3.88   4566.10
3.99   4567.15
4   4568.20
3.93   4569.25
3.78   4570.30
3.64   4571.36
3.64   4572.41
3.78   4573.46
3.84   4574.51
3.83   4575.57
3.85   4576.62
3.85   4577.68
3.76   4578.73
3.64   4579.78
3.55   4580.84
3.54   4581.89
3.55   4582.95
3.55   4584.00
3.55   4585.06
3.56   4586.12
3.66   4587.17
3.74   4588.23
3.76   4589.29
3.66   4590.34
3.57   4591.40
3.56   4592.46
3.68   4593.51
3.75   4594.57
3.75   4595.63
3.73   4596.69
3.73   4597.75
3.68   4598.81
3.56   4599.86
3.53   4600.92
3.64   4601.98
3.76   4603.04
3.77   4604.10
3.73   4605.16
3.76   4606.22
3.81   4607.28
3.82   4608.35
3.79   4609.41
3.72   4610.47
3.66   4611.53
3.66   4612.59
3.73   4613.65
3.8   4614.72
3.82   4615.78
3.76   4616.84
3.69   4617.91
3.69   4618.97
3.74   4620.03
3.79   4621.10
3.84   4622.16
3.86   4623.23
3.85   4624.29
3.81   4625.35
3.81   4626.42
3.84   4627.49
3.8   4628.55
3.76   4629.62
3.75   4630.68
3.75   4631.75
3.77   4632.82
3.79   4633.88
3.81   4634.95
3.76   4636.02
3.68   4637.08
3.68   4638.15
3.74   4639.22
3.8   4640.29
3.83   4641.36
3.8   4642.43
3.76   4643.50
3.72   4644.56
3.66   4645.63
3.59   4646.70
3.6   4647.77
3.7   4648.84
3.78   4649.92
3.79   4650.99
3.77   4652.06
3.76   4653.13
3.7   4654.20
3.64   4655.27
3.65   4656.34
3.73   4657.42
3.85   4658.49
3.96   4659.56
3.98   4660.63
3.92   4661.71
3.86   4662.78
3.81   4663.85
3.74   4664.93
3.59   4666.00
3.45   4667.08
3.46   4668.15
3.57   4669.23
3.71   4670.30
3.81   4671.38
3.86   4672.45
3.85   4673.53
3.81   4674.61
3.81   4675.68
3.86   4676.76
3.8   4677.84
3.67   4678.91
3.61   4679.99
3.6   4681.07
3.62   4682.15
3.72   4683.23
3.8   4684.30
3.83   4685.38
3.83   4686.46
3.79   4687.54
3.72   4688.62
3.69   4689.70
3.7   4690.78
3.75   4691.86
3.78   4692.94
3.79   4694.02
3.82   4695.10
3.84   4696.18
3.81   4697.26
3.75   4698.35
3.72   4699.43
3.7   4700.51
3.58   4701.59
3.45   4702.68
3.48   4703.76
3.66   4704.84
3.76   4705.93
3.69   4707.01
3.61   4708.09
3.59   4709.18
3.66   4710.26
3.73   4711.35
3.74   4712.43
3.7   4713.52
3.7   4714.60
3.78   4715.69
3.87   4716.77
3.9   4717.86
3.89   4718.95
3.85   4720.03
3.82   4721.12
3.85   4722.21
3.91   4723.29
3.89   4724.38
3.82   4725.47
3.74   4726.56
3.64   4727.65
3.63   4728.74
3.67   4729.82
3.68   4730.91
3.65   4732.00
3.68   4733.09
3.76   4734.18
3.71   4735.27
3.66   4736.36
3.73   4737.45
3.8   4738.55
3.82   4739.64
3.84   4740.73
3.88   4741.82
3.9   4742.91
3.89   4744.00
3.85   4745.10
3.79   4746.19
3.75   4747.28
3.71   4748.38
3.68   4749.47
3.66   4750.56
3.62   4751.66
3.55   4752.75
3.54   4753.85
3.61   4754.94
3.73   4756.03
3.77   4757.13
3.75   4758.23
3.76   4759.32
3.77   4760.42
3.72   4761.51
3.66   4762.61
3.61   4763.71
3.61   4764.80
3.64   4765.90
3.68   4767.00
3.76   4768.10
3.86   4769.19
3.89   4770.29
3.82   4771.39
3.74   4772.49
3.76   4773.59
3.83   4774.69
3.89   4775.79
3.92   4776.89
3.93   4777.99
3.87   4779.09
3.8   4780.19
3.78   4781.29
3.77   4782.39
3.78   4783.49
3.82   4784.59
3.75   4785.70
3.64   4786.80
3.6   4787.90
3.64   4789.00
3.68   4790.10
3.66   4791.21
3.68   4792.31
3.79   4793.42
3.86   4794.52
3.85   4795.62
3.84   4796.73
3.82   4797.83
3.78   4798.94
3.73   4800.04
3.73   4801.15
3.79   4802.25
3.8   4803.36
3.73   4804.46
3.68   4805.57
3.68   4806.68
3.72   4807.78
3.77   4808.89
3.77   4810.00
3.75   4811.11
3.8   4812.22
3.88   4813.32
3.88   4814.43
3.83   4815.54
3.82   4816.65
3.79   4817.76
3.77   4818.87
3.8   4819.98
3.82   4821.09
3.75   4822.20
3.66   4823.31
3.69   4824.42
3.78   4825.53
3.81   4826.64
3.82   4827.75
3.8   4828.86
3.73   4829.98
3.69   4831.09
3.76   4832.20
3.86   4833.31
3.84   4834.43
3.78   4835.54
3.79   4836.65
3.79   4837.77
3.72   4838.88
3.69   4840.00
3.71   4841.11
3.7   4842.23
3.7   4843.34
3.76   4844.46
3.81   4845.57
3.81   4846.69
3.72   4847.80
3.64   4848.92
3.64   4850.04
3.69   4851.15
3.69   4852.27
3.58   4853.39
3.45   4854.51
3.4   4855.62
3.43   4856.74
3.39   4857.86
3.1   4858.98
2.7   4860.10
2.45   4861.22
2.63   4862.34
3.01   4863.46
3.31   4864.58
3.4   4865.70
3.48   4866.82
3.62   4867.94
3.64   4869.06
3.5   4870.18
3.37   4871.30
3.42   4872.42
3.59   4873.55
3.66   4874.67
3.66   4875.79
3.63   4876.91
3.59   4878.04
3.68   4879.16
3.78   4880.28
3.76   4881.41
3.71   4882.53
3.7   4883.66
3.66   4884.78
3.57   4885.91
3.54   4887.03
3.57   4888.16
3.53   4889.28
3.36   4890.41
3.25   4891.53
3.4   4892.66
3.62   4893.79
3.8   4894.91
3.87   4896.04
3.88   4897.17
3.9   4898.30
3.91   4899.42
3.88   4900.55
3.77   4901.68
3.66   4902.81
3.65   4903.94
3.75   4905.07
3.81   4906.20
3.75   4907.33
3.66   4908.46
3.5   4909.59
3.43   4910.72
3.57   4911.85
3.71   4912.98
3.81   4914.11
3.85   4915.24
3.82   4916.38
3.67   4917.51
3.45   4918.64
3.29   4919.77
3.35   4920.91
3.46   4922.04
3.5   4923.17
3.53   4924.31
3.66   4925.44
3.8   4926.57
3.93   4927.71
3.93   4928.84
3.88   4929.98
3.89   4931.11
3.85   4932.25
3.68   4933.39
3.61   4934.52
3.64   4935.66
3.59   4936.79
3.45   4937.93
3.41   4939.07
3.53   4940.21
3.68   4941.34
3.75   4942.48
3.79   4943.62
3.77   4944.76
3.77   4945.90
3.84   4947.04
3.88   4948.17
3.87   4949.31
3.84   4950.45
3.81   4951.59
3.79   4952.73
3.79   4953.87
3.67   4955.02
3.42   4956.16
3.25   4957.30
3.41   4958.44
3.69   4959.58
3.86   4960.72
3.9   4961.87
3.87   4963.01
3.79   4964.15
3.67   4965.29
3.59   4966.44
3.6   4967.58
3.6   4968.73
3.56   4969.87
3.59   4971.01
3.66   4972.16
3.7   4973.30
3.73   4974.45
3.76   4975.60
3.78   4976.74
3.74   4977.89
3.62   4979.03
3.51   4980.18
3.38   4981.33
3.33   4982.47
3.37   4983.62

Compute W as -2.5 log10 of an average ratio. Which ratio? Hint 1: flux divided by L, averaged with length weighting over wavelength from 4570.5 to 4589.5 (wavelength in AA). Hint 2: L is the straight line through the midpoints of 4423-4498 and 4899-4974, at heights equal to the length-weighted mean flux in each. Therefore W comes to -0.029 mag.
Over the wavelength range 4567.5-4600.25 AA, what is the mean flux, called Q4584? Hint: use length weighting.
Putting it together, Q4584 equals 3.7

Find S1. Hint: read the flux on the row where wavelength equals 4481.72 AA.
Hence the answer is 3.32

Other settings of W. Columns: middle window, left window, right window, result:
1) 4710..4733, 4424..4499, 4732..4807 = -0.01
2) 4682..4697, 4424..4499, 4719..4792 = -0.02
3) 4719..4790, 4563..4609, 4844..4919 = -0.04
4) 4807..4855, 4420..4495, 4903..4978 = -0.03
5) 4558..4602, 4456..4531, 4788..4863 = -0.02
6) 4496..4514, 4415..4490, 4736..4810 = -0.08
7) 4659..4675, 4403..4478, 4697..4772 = -0.03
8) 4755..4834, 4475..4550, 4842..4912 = -0.05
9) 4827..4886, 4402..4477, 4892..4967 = 0.03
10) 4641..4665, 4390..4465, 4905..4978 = -0.07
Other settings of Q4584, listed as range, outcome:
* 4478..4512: 3.73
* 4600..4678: 3.75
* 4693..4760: 3.73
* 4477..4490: 3.61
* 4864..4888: 3.58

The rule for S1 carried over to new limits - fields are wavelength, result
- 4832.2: 3.76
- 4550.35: 3.71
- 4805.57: 3.68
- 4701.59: 3.58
